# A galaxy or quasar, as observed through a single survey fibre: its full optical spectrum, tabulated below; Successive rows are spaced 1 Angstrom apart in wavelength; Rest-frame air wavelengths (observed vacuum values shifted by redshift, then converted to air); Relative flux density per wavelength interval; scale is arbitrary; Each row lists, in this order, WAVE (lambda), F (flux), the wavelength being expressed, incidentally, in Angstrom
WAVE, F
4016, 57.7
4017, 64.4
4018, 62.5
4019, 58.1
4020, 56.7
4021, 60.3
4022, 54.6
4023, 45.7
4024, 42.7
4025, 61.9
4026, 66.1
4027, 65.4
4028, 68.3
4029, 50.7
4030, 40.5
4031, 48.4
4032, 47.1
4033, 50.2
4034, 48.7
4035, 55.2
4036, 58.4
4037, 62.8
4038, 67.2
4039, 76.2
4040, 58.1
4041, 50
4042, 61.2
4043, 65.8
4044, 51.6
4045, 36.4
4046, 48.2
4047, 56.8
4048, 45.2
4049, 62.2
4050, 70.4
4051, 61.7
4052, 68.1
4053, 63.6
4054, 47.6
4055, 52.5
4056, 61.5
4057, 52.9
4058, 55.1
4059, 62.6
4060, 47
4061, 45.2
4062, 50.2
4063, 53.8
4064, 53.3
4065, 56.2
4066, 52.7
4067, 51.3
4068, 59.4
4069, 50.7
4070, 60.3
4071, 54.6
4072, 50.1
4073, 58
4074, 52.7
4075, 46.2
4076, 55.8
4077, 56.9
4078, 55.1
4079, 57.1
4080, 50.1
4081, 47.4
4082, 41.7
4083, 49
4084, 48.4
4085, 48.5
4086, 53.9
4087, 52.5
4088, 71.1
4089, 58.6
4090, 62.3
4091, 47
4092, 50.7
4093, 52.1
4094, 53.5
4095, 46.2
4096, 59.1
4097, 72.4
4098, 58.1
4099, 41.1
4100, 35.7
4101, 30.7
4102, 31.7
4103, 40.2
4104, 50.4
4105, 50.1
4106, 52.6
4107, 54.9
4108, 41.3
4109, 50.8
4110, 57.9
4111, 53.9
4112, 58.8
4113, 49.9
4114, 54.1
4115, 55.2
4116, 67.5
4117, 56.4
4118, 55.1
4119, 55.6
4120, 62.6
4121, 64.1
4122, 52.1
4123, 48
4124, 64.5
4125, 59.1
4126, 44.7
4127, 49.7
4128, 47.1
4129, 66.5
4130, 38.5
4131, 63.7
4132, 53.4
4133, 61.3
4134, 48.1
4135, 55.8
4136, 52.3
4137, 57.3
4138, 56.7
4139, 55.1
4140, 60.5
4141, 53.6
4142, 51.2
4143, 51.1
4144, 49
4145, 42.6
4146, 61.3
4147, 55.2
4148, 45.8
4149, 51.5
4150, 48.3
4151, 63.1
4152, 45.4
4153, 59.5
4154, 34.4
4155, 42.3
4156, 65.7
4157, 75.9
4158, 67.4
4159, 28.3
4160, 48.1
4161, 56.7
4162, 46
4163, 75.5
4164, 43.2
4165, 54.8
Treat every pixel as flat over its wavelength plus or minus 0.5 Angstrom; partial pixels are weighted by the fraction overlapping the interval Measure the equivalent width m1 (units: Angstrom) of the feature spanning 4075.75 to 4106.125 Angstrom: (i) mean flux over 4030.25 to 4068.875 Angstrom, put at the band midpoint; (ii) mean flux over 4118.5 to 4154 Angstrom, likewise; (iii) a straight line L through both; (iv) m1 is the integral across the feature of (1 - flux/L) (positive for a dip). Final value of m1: 2.1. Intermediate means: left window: 55.5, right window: 53.8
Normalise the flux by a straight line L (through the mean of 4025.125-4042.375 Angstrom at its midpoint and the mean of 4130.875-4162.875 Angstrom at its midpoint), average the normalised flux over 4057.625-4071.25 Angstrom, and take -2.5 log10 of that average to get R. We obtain 0.05 mag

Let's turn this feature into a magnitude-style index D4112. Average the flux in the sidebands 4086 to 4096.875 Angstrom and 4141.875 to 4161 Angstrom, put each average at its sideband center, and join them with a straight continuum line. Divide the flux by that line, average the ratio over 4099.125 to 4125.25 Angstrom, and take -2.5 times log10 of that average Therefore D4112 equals 0.05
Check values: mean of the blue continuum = 55.8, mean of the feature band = 51.8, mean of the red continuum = 52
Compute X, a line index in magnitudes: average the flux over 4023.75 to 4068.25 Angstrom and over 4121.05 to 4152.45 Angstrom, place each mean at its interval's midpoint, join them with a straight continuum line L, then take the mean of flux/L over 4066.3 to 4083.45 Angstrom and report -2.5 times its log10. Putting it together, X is 0.05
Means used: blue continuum 55.8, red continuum 53.5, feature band 52.7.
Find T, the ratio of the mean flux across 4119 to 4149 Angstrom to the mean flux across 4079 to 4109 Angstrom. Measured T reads 1.08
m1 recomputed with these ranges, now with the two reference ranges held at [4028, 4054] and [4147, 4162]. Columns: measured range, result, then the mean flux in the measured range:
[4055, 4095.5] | 1.3 Angstrom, 53.3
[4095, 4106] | 1.4 Angstrom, 47.2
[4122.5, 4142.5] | -0.5 Angstrom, 54.4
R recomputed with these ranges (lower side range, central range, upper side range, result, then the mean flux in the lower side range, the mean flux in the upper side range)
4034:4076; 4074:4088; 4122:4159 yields 0.070 mag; 55.8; 53.7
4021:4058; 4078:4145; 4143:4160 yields 0.015 mag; 56.3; 52.1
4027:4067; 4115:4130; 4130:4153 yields -0.040 mag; 55.5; 53.5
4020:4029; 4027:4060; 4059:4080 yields -0.011 mag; 57.6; 53.5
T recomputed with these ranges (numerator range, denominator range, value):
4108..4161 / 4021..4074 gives 0.97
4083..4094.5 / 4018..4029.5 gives 0.94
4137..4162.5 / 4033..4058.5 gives 0.92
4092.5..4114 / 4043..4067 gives 0.91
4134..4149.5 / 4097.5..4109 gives 1.19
